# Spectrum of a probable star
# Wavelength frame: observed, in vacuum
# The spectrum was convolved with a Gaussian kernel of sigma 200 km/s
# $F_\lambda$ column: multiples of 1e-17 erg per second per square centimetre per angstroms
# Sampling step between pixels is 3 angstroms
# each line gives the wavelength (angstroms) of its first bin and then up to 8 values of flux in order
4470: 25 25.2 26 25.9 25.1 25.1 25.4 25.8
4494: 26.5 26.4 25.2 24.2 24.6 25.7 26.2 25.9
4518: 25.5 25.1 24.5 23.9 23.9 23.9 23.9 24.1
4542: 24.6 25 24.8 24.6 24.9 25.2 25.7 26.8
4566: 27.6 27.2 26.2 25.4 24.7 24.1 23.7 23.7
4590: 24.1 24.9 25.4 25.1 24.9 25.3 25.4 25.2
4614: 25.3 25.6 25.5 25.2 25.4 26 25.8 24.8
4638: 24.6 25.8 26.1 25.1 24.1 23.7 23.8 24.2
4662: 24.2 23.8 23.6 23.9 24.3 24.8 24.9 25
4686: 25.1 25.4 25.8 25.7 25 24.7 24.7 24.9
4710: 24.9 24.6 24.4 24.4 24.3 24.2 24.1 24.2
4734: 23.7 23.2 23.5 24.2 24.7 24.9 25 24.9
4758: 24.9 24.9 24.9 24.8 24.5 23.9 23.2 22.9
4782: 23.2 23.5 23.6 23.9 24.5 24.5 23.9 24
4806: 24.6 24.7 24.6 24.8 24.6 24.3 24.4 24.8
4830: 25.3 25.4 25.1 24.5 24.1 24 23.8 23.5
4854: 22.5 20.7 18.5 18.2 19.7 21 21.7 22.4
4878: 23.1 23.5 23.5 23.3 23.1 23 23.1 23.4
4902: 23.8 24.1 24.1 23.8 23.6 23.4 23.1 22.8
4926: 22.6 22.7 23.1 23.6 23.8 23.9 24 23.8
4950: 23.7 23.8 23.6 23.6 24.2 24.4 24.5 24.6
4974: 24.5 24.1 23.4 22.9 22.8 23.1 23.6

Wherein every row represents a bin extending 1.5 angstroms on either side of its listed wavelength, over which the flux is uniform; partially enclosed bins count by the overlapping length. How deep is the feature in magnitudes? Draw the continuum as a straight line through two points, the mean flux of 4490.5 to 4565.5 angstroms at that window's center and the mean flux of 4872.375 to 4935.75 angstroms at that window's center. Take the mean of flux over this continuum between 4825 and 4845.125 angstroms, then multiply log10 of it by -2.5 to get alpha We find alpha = -0.05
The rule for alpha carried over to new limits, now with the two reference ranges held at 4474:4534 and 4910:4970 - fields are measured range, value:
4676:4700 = -0.029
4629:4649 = -0.028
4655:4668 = 0.031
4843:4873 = 0.121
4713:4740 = 0.016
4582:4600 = 0.021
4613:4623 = -0.027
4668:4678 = 0.018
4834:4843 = -0.029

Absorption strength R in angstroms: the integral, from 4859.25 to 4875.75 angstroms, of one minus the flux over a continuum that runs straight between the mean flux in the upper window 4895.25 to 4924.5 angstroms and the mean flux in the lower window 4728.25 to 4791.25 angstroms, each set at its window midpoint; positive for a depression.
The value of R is 2.4 angstroms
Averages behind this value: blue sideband 24.1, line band 20.2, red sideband 23.5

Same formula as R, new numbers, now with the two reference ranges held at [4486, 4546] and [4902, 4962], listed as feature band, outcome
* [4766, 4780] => 0.1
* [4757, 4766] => -0.3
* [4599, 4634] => -1.0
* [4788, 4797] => 0.0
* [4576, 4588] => 0.3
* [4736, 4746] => 0.2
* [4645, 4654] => 0.0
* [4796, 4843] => -1.3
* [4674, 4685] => -0.2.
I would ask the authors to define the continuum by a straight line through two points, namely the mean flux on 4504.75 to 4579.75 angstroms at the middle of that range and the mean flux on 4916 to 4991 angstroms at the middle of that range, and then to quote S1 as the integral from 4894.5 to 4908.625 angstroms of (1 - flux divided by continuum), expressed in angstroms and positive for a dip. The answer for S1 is 0.1 angstroms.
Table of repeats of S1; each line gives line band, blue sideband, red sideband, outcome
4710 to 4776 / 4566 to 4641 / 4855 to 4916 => -1.6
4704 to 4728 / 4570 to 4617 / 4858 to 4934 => -0.5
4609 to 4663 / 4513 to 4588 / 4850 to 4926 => -1.4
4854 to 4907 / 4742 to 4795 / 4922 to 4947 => 3.3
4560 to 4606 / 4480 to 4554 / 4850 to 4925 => -1.4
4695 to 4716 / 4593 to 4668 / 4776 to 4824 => -0.2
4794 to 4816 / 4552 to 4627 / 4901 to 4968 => -0.2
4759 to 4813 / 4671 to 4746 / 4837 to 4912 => -1.0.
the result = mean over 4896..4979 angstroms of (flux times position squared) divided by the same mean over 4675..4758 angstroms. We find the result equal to 1.1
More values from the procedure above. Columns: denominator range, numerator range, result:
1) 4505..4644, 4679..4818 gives 1.05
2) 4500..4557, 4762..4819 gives 1.09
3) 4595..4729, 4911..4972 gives 1.07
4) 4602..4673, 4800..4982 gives 1.05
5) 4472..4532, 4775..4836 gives 1.09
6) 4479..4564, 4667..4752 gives 1.06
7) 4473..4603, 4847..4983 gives 1.08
